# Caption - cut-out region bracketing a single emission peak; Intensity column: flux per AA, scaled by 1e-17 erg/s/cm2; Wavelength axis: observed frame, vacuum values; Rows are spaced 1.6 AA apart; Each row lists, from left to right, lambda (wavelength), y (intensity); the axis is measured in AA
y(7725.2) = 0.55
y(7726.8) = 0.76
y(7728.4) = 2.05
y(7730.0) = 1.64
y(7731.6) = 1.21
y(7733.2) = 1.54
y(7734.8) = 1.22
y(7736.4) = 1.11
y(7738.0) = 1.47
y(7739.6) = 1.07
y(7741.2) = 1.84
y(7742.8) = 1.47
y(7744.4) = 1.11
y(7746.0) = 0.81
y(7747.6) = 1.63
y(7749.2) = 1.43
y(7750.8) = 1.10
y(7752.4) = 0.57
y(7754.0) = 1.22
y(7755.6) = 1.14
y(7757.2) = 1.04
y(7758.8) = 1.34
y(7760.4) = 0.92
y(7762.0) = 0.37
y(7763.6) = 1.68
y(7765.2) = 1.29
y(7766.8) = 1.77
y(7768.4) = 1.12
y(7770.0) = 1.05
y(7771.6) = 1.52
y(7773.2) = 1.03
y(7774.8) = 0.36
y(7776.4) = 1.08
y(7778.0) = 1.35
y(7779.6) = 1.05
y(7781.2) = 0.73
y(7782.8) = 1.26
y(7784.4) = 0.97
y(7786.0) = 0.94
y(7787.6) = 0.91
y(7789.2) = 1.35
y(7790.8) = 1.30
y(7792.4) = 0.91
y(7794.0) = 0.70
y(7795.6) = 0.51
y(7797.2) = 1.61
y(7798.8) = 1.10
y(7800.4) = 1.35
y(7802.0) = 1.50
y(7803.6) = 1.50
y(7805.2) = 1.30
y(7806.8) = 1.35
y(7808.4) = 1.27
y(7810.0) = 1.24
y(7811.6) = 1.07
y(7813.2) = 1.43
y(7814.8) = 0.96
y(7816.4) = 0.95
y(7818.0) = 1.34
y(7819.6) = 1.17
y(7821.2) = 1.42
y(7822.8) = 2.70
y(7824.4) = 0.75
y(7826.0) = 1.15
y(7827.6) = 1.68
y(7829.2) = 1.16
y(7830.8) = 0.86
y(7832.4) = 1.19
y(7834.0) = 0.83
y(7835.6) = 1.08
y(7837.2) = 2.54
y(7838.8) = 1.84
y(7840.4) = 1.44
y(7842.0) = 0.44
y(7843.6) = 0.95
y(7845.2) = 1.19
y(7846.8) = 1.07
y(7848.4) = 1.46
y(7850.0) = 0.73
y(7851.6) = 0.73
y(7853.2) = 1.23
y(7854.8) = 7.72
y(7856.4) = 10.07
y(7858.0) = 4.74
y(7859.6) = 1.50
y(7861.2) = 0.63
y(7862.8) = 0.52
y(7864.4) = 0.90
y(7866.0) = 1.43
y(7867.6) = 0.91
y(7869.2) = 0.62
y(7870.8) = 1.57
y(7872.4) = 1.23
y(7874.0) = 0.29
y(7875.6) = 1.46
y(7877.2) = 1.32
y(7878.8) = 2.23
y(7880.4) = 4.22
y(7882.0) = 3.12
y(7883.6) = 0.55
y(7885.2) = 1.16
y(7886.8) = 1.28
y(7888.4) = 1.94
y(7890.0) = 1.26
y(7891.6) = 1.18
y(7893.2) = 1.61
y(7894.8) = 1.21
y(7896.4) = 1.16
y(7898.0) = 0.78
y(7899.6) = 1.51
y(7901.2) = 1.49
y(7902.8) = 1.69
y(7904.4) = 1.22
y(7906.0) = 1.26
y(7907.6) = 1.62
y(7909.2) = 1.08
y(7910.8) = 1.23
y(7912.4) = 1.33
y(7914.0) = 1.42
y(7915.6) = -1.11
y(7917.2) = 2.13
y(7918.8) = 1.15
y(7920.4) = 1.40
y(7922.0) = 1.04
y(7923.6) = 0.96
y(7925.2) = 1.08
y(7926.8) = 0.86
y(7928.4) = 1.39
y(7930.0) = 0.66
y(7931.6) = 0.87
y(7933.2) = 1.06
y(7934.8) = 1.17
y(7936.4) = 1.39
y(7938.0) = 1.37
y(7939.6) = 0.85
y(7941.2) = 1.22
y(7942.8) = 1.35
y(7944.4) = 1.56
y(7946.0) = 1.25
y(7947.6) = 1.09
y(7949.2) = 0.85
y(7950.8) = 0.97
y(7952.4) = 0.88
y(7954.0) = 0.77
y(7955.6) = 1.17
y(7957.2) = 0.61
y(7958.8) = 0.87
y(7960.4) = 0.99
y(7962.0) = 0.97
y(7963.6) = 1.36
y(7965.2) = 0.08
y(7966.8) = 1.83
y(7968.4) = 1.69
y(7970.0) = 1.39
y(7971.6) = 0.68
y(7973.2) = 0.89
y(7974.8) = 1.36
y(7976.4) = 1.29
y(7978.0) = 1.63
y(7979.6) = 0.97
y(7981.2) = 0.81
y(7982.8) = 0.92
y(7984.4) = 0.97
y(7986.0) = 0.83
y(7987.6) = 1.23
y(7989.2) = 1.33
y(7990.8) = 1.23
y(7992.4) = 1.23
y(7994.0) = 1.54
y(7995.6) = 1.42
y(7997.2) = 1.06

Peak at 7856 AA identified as H-alpha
